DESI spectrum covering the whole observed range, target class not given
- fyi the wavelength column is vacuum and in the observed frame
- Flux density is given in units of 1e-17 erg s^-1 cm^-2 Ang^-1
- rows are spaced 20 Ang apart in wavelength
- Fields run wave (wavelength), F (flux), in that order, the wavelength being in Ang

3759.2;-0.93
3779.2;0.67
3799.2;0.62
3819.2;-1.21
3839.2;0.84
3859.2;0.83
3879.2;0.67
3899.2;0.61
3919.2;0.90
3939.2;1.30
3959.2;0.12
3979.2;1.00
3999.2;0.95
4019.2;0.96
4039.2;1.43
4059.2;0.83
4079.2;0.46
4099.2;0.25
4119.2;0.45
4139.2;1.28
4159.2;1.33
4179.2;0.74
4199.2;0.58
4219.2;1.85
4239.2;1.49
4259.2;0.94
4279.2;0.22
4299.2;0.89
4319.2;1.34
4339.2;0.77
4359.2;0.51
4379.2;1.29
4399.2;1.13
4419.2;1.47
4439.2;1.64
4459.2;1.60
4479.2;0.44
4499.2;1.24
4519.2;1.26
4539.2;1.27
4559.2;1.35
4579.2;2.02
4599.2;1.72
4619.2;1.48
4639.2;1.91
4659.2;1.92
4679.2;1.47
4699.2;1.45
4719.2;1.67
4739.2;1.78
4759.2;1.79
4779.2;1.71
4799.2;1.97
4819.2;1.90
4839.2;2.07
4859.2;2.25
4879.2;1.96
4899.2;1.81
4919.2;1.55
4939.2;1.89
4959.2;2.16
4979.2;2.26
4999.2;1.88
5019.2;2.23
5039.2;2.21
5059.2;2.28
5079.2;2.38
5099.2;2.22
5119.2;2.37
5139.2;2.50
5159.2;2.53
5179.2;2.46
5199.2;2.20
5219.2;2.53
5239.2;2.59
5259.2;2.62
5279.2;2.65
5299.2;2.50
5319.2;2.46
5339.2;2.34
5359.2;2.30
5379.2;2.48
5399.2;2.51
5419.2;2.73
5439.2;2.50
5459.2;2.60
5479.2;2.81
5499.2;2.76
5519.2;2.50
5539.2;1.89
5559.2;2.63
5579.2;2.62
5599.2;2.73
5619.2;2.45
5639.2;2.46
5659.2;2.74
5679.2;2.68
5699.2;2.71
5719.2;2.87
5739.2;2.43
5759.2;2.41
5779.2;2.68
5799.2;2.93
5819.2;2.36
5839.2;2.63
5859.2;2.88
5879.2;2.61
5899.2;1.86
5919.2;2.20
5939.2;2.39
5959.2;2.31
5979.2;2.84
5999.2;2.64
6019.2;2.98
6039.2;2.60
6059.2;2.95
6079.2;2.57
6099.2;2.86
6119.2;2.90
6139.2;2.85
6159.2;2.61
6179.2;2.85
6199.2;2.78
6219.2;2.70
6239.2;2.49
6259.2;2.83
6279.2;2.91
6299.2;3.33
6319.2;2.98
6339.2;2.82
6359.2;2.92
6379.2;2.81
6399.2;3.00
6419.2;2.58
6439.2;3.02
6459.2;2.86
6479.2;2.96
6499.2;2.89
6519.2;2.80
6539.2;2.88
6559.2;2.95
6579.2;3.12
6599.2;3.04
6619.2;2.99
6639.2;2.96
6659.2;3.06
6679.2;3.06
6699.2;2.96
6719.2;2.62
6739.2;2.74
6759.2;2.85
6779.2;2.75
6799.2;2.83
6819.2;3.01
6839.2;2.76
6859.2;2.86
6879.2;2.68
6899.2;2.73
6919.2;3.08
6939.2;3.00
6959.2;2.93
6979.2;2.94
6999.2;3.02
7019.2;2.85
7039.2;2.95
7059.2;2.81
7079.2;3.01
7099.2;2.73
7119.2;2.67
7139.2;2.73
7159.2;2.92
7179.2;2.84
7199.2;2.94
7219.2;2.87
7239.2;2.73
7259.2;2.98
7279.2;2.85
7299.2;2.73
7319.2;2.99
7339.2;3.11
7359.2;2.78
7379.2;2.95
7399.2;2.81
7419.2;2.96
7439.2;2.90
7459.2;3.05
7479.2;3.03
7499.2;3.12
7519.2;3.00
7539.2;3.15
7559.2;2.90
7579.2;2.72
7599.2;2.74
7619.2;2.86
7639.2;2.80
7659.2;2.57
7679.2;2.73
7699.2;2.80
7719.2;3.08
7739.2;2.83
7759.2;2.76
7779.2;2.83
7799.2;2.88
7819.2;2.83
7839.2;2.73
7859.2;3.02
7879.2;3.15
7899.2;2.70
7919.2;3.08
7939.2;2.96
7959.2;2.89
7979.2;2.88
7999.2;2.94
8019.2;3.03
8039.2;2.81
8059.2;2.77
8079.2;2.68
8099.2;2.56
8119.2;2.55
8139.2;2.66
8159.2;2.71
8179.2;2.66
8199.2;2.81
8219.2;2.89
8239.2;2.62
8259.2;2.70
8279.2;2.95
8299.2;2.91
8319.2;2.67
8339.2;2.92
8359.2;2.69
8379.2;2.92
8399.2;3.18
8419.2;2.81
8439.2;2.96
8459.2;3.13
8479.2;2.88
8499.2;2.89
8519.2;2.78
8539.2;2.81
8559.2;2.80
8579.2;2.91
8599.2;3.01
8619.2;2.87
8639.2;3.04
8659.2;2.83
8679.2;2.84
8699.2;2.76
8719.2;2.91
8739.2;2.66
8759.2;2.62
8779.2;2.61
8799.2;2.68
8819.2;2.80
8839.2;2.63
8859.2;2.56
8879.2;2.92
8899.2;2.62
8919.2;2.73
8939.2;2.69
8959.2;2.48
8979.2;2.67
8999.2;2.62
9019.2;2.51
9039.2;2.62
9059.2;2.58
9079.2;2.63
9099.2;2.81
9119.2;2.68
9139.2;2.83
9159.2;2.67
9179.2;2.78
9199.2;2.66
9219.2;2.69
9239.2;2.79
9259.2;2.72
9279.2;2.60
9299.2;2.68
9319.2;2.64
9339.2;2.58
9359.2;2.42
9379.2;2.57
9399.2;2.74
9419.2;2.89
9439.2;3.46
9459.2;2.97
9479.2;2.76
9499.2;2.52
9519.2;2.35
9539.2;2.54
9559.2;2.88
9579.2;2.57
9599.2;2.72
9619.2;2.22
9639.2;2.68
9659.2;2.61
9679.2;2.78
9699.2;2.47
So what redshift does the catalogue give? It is 0.140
